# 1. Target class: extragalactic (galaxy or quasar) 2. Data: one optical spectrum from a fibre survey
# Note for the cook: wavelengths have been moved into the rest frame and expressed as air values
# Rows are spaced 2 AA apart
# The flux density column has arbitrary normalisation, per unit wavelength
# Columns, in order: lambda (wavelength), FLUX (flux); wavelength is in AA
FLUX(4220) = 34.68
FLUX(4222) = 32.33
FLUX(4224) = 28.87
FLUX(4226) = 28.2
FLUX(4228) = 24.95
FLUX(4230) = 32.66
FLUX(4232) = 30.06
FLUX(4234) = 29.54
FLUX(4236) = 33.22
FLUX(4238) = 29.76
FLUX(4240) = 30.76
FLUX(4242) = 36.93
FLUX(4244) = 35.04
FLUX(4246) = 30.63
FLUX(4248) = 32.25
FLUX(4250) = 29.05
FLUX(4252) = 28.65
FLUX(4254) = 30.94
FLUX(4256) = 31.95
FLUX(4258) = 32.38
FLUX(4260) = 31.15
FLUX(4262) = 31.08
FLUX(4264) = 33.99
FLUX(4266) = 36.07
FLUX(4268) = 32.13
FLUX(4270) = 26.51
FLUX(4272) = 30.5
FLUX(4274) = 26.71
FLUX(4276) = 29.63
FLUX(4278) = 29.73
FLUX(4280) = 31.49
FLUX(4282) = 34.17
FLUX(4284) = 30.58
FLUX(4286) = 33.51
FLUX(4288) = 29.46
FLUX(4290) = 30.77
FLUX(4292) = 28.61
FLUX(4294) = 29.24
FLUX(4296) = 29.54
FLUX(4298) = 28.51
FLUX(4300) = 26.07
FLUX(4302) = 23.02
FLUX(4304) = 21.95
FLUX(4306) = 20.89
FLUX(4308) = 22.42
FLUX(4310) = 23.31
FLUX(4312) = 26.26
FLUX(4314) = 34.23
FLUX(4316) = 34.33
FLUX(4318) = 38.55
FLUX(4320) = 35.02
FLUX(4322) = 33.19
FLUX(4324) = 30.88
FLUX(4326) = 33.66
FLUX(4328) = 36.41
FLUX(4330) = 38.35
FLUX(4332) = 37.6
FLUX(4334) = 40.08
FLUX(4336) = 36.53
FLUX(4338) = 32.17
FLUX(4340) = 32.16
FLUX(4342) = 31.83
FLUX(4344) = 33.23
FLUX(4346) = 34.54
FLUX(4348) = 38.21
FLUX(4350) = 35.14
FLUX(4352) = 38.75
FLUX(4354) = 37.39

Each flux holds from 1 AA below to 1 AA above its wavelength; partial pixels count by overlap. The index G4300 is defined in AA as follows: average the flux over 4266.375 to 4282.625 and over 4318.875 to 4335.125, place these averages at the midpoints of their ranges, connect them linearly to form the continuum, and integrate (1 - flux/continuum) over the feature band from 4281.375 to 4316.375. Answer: 5.0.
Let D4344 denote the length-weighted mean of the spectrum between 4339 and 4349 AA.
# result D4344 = 34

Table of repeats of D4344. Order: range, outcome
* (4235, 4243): 32.7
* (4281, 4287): 32.8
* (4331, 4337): 38.1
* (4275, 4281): 30.3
